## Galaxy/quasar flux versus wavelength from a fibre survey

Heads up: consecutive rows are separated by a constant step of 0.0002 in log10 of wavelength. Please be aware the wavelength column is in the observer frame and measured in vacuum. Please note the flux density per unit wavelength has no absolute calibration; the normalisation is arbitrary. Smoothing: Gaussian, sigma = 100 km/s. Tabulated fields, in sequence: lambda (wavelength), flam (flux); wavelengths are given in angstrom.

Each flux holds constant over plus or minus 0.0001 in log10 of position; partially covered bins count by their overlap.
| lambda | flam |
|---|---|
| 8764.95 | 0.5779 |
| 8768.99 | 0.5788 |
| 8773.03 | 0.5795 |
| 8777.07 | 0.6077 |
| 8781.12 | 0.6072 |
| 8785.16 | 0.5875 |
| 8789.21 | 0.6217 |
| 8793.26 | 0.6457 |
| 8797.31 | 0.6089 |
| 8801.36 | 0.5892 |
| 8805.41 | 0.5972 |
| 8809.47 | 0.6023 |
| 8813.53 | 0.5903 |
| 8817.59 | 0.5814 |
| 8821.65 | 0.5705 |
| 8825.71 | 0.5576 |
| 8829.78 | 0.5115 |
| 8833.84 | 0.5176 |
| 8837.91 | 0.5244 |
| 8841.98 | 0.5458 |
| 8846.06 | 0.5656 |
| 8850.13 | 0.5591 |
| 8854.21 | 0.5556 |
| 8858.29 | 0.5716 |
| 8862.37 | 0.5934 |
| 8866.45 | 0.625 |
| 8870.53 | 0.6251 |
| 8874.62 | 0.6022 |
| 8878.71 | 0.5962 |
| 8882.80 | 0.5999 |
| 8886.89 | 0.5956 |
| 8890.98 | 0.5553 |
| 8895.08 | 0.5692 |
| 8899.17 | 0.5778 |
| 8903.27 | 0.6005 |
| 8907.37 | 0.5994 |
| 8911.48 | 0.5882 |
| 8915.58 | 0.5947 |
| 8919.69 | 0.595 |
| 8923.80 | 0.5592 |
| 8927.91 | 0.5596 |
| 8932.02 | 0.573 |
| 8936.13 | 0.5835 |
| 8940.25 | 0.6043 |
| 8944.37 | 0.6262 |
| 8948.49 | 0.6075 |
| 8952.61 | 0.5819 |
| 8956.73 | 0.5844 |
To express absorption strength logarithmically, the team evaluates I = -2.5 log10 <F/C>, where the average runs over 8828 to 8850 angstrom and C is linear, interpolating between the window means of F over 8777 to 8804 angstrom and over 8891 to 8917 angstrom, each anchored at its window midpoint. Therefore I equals 0.12 mag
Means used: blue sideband 0.61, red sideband 0.586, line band 0.536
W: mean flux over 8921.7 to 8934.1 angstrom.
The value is 0.564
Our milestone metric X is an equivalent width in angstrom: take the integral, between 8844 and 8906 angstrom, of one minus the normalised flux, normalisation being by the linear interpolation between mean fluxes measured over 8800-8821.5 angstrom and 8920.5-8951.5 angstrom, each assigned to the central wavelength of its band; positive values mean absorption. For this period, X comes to 0.28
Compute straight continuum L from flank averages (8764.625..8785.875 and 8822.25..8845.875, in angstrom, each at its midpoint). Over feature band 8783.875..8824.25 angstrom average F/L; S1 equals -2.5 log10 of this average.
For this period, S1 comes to -0.065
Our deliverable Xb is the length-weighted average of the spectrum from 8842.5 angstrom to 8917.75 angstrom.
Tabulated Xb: 0.587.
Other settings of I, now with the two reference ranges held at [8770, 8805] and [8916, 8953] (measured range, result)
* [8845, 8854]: 0.07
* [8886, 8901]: 0.04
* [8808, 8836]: 0.08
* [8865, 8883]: -0.03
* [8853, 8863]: 0.05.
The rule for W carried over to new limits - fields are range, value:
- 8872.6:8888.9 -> 0.598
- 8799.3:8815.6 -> 0.595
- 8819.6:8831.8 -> 0.547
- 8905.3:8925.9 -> 0.587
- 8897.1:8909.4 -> 0.593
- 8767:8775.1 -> 0.579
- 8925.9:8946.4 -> 0.589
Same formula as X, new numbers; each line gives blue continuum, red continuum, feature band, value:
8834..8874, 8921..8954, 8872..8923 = -0.80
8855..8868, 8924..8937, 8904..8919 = -0.50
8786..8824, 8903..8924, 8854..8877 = -0.14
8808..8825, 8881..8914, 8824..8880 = 1.62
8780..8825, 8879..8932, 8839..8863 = 1.19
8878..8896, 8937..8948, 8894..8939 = 1.13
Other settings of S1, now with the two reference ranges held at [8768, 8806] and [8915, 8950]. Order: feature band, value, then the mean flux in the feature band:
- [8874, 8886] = -0.01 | 0.599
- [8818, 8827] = 0.06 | 0.568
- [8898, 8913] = 0.00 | 0.592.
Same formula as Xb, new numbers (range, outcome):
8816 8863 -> 0.553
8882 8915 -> 0.586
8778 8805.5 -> 0.609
